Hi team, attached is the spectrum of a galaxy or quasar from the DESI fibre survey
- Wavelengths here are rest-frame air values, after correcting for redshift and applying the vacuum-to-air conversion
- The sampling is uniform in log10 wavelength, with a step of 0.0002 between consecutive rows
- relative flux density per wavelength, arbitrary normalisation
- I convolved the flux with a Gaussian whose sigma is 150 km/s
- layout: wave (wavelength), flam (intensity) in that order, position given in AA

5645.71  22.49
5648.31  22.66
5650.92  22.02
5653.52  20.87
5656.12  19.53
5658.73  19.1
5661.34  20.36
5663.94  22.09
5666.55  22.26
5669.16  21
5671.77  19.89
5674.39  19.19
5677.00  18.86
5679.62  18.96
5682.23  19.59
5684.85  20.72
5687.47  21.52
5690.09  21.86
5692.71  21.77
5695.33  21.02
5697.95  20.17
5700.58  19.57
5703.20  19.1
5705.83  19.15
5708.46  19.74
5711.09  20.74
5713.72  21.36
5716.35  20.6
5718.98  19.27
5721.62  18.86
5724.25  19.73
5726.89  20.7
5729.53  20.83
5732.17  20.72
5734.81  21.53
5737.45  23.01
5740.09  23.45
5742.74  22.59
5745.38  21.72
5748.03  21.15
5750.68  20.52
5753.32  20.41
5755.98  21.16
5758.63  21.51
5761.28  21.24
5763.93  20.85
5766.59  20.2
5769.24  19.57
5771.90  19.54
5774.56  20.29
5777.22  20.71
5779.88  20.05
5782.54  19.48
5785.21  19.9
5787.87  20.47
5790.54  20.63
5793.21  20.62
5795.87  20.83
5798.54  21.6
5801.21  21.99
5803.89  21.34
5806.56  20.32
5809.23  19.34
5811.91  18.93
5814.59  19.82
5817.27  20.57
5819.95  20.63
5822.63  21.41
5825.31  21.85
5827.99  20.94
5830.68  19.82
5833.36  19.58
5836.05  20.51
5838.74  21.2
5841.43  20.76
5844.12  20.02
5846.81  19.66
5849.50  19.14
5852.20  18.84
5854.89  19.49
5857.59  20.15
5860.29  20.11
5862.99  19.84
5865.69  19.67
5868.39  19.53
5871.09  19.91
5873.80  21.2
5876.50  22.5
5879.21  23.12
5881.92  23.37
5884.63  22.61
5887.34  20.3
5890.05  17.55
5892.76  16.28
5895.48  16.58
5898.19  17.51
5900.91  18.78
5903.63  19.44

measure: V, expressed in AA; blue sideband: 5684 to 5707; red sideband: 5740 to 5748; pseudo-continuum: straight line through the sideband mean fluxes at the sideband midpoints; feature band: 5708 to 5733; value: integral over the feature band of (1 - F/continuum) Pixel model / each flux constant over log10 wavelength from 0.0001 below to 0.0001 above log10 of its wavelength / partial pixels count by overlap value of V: 1.3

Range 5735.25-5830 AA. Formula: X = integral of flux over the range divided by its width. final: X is 20.8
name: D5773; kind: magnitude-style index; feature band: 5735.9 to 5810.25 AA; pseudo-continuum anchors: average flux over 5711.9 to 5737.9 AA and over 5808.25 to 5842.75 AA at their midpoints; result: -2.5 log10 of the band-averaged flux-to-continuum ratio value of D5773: -0.020 mag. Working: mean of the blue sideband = 20.6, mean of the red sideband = 20.4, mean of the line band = 20.9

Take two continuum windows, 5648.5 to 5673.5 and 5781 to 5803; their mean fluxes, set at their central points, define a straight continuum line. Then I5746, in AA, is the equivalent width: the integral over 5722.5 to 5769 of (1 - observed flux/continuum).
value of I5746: -1.0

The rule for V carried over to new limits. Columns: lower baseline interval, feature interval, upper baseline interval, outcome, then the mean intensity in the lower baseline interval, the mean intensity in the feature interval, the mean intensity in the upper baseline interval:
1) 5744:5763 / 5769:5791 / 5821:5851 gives 0.86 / 21.1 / 20.1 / 20.4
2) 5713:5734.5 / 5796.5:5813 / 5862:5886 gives 0.18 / 20.3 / 20.6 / 21.3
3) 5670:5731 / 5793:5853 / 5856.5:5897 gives -0.80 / 20.1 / 20.4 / 20.2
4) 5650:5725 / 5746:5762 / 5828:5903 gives -0.68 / 20.3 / 21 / 19.9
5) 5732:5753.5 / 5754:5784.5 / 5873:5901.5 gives 1.51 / 21.8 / 20.4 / 20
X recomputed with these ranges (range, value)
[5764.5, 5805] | 20.5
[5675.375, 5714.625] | 20.3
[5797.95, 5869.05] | 20.3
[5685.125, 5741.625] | 20.7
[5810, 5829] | 20.5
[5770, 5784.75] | 20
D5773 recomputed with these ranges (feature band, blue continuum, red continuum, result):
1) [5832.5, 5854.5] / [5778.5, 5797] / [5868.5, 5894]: 0.03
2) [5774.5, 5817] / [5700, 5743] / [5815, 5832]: 0.02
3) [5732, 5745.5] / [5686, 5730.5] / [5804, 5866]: -0.10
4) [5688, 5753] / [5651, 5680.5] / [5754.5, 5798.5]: -0.02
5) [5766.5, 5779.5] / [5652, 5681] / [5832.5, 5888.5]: 0.02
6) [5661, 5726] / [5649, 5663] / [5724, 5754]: 0.03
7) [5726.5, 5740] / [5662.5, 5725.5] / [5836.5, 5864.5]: -0.07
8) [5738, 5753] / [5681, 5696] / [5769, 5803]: -0.06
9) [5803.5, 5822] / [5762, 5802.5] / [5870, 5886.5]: 0.05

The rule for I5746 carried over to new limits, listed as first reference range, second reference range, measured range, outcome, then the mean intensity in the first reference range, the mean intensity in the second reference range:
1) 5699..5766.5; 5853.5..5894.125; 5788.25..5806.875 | -0.4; 20.8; 20.4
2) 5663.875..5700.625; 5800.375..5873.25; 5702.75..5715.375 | 0.2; 20.5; 20.2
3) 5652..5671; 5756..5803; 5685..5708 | 0.2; 20.7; 20.6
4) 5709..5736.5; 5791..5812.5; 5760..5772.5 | 0.2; 20.4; 20.7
